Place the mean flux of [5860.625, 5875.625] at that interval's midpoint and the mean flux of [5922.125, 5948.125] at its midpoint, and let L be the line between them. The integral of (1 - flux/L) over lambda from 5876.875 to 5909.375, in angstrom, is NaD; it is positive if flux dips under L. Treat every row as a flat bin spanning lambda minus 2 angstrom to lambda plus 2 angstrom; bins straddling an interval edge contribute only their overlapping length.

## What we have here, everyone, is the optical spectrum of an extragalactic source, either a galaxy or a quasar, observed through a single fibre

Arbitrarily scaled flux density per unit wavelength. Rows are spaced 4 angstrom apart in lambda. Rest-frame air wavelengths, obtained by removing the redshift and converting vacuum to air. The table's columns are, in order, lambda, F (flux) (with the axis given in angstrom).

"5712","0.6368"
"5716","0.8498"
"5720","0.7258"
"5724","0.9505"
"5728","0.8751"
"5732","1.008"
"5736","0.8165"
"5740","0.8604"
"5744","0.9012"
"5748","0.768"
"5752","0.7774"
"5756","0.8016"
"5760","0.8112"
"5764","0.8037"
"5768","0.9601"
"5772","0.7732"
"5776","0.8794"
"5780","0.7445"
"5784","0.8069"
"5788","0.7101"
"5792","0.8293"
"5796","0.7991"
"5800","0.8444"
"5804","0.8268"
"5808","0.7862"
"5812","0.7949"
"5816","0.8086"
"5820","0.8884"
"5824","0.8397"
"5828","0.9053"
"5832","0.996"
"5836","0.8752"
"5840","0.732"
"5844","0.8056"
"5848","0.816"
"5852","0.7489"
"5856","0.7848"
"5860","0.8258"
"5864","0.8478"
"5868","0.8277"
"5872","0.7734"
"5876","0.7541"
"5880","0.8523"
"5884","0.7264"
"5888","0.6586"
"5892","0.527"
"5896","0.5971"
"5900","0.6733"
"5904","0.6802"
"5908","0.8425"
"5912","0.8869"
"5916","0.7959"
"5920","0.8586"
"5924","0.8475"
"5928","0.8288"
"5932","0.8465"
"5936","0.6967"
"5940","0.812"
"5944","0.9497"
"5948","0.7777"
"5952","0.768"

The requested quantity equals 4.87 angstrom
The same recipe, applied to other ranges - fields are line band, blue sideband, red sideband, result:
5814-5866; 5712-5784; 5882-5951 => -2.58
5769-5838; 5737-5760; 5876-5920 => -3.91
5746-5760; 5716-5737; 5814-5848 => 1.34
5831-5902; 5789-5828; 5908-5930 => 5.94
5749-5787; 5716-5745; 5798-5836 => 2.31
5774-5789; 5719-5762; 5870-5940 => 0.64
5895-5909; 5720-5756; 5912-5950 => 2.30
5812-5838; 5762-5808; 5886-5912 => -3.77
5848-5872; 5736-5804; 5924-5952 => 0.36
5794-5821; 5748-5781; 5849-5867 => -0.24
